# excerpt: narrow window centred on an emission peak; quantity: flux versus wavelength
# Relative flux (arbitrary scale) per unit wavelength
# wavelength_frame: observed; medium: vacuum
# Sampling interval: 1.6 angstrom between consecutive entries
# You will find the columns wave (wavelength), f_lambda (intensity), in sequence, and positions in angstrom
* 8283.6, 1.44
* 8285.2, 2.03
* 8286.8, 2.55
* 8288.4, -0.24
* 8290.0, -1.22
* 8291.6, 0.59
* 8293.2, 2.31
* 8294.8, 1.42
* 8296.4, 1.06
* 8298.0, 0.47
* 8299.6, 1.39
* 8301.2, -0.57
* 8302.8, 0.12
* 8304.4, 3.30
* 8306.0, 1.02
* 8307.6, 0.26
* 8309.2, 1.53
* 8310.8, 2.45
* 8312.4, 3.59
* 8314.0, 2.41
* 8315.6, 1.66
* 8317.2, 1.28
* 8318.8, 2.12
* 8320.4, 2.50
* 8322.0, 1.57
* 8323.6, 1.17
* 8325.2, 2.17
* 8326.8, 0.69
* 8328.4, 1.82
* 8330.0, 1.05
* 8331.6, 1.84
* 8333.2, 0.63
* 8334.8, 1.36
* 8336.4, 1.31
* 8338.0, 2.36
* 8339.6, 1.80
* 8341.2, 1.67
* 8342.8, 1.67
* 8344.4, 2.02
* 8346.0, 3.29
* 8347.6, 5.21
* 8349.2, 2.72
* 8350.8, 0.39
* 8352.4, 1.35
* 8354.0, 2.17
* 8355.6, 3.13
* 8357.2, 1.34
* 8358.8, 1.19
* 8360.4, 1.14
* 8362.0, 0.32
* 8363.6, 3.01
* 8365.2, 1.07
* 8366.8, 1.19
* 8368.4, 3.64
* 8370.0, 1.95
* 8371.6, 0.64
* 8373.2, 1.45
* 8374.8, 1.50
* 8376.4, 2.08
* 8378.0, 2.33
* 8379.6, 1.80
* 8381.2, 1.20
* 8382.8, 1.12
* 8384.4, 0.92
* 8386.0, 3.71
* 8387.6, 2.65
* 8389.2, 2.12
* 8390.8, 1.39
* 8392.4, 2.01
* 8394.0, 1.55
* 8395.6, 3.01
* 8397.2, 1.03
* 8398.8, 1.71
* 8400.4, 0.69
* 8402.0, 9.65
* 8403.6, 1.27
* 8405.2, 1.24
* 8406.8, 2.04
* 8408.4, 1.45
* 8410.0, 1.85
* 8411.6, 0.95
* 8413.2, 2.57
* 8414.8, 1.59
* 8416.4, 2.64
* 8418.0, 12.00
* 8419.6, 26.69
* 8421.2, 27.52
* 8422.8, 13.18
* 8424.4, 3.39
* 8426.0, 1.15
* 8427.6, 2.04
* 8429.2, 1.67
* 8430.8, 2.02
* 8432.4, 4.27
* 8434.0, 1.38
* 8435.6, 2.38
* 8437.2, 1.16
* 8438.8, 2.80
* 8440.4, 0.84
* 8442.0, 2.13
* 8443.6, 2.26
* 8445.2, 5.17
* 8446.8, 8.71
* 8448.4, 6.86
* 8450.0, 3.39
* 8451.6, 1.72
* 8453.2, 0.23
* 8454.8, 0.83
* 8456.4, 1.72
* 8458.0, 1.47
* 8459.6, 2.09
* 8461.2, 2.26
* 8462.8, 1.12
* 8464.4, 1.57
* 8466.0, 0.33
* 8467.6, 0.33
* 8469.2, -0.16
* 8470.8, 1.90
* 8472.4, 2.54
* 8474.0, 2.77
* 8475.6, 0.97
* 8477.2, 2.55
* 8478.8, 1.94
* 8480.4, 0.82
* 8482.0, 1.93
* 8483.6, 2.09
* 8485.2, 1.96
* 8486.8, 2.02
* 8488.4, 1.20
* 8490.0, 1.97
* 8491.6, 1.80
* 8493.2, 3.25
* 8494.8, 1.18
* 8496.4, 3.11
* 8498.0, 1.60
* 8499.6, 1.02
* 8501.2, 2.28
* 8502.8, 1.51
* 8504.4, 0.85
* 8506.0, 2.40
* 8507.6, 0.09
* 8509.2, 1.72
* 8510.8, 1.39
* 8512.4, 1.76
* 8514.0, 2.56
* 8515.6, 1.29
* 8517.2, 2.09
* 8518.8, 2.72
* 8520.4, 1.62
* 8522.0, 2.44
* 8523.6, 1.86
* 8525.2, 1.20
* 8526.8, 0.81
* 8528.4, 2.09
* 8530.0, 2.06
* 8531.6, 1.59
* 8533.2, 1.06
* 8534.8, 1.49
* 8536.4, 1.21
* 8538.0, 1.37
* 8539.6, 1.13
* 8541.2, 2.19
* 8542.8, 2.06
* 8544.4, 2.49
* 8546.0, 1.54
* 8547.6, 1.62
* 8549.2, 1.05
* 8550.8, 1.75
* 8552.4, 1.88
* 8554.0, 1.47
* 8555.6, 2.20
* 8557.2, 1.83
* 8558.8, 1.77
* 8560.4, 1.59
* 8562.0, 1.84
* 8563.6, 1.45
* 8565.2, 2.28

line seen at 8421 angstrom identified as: H-alpha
